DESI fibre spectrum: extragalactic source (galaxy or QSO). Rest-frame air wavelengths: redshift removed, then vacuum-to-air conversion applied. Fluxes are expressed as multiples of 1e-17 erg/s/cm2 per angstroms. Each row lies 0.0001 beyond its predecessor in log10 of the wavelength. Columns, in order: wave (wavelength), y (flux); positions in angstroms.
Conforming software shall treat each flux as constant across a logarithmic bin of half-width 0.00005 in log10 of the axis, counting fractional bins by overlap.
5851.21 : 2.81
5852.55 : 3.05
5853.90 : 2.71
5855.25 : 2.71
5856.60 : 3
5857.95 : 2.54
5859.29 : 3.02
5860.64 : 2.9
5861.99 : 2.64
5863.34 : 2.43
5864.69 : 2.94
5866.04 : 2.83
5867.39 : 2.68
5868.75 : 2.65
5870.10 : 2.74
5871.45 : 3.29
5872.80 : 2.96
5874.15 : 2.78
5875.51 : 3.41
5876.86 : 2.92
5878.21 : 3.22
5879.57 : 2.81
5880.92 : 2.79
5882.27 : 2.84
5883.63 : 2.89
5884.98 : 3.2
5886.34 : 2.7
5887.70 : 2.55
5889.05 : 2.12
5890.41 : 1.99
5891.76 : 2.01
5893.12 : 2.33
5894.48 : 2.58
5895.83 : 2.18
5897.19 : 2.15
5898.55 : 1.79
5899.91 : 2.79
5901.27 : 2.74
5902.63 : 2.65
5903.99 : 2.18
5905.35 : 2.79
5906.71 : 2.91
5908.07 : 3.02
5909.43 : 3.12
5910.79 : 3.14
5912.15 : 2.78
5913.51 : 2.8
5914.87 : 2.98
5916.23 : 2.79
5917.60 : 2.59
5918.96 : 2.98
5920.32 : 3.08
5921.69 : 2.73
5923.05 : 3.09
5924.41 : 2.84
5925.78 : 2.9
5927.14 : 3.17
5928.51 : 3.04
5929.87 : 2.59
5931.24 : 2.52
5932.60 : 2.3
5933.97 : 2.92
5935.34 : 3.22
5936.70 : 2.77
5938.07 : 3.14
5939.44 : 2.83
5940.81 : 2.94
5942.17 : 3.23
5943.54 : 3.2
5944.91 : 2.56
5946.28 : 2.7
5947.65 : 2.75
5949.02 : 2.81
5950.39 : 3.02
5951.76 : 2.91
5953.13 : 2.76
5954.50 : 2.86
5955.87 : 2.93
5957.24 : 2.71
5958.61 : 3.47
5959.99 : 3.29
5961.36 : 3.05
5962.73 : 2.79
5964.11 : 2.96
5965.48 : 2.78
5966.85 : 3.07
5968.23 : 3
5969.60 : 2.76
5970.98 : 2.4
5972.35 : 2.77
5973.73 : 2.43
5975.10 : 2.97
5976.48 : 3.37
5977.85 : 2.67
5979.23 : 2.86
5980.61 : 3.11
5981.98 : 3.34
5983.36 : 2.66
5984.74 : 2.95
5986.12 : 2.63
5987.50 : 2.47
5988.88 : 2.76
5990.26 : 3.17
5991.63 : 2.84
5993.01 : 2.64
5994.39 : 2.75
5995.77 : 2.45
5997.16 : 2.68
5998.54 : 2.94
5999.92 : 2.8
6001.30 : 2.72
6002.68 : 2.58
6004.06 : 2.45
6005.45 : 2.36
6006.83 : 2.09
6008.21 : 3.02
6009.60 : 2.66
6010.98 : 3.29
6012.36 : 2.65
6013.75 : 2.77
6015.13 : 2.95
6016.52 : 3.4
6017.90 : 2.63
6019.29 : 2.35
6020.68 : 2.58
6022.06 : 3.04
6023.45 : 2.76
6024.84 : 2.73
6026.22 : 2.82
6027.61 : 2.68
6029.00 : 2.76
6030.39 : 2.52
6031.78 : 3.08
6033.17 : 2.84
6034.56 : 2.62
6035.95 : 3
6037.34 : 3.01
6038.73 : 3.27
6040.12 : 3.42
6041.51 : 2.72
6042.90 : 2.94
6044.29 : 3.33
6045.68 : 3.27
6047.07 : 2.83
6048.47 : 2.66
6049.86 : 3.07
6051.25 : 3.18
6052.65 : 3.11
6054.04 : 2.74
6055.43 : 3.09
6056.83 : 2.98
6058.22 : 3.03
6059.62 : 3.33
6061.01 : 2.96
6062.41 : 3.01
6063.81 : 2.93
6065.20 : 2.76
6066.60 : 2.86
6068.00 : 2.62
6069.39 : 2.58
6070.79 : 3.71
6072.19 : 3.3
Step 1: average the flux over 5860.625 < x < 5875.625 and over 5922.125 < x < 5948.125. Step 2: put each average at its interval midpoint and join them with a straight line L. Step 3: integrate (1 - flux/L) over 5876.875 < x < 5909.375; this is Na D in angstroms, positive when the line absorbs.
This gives 2.92 angstroms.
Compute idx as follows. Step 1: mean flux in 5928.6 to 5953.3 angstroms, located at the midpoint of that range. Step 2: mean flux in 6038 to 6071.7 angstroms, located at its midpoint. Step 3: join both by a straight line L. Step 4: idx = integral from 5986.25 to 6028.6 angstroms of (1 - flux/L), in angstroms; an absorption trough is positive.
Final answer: 3.1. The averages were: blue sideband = 2.85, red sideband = 3.02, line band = 2.73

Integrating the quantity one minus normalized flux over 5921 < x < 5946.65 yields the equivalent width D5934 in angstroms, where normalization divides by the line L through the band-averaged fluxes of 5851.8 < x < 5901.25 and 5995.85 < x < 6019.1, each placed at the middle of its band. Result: -1.6 angstroms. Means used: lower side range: 2.7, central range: 2.88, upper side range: 2.73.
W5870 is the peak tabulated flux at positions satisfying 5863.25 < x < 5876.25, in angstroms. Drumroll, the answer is 3.41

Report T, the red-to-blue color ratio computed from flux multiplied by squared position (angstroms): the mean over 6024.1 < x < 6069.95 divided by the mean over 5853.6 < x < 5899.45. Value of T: 1.16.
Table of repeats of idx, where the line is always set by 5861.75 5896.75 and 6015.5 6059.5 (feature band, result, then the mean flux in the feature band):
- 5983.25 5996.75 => 0.6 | 2.73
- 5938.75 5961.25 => -1.1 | 2.94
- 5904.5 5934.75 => -1.1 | 2.86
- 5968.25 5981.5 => 0.0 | 2.83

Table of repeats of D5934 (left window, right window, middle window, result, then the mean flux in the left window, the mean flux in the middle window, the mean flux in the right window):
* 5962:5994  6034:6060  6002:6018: 1.0 angstroms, 2.84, 2.74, 3.03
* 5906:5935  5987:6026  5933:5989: -1.7 angstroms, 2.87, 2.9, 2.74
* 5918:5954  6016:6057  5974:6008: 1.6 angstroms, 2.88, 2.76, 2.91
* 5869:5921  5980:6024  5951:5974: -1.1 angstroms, 2.73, 2.89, 2.76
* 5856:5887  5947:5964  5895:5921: 1.8 angstroms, 2.88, 2.71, 2.95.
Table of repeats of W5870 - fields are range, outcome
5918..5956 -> 3.23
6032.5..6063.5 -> 3.42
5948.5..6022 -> 3.47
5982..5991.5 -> 3.17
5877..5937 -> 3.22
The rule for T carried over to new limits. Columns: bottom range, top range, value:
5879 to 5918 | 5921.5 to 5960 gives 1.12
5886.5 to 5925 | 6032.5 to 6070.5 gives 1.19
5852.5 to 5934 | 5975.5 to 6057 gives 1.08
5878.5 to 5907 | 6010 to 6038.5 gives 1.17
